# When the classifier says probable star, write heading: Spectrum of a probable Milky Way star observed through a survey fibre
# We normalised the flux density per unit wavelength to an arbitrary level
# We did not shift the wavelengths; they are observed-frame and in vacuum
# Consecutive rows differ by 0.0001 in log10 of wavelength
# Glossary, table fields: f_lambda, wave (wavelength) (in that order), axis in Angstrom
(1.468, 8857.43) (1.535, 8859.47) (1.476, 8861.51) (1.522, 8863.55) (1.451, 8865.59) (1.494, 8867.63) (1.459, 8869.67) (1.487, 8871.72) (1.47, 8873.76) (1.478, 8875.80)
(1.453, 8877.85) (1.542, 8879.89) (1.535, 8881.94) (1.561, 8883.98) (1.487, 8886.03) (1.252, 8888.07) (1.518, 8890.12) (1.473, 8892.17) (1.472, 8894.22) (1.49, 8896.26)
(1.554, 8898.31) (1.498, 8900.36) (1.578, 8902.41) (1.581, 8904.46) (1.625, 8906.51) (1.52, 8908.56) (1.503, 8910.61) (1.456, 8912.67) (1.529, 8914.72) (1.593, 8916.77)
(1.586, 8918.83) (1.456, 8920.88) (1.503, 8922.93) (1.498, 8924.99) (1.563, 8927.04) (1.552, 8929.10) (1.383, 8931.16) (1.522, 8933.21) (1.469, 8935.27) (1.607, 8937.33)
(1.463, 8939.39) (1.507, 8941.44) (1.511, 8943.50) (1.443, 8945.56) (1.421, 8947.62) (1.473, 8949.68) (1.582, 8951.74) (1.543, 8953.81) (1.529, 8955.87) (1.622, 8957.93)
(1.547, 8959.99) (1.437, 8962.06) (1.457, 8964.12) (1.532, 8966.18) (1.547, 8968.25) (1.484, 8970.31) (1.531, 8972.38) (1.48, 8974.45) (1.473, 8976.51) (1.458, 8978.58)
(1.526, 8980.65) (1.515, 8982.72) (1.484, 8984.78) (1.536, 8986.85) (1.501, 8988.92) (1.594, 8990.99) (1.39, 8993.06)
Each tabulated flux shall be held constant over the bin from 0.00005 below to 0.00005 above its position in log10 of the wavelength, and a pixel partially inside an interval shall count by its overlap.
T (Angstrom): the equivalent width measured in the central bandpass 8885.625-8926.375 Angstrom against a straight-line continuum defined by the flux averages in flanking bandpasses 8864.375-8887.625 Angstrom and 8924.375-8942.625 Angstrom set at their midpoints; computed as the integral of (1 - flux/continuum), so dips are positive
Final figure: -0.3 Angstrom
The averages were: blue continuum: 1.49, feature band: 1.51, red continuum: 1.51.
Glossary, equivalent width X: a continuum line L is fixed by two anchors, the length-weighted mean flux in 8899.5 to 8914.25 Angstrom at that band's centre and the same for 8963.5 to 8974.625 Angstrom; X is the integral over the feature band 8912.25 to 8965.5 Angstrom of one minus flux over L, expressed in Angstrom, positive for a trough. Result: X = 0.4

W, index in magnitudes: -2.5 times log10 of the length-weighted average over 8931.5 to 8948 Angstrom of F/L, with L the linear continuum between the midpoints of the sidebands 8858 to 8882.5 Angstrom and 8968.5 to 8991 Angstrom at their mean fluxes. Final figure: 0.006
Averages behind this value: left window 1.49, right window 1.51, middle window 1.49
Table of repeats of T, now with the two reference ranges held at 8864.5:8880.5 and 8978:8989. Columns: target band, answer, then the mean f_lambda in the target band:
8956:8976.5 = -0.2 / 1.51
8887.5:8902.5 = 0.0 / 1.48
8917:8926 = -0.2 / 1.52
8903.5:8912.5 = -0.4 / 1.55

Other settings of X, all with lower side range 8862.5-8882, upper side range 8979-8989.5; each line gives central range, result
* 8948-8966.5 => -0.20 Angstrom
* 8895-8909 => -0.53 Angstrom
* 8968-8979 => 0.10 Angstrom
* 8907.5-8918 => -0.19 Angstrom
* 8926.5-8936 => 0.02 Angstrom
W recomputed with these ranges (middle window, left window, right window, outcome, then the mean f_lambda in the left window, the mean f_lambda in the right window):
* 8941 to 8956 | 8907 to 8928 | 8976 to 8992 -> 0.01 mag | 1.52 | 1.51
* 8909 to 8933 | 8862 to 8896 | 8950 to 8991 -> -0.01 mag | 1.48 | 1.52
